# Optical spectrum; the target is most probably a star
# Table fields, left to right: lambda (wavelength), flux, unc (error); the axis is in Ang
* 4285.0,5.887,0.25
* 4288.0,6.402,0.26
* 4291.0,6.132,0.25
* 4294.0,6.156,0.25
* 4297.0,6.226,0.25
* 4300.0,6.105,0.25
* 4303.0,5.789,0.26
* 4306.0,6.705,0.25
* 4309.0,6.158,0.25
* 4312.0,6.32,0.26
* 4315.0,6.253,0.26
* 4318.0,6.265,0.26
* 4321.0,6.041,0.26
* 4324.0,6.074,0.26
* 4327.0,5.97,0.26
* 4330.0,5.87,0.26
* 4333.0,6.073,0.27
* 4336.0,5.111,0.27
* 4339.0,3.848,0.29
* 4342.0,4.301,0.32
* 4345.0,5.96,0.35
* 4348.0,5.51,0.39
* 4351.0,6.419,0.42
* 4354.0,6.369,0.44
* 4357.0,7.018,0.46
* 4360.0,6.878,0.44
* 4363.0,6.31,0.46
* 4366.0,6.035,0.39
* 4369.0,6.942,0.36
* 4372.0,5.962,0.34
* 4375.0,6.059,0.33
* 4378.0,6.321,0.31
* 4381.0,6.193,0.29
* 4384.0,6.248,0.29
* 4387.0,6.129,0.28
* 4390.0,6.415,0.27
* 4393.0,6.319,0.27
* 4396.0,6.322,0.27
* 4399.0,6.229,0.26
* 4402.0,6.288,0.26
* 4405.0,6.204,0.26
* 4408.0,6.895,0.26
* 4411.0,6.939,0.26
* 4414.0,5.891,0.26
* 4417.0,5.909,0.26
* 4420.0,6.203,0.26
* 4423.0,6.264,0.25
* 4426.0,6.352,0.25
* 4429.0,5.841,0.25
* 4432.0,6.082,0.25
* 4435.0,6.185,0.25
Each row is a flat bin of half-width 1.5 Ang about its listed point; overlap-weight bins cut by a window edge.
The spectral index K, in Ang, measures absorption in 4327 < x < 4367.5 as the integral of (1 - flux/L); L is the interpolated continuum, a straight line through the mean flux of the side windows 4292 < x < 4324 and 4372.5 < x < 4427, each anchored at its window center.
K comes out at 2.6 Ang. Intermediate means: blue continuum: 6.19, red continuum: 6.28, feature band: 5.83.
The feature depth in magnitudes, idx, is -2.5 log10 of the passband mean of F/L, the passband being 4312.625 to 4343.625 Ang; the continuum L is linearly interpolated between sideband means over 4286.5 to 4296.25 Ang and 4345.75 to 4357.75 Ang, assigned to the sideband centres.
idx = 0.12 mag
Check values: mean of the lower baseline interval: 6.23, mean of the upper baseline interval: 6.26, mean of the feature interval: 5.6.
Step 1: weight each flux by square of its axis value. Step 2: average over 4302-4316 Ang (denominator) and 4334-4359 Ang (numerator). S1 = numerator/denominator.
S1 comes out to 0.9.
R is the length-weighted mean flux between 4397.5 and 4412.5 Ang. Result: 6.51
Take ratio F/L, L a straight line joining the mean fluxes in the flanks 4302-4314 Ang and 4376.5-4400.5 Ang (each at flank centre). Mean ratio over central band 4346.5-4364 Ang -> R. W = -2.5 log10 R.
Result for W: -0.03 mag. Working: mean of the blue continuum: 6.26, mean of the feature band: 6.42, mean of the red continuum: 6.27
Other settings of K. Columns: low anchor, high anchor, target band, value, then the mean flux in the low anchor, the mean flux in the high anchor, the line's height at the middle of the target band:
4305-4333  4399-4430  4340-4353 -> 1.4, 6.17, 6.28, 6.2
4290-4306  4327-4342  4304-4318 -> -1.3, 6.14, 5.21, 5.81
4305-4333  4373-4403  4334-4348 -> 2.9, 6.17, 6.25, 6.19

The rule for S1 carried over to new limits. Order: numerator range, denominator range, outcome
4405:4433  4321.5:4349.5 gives 1.20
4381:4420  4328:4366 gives 1.11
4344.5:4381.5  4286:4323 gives 1.05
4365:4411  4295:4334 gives 1.07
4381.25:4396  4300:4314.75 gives 1.05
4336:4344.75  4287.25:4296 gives 0.74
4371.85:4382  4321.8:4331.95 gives 1.05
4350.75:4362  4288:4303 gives 1.12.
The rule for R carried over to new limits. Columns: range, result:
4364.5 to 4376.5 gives 6.25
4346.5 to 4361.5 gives 6.44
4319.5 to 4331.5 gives 5.99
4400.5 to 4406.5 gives 6.25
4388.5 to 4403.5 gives 6.31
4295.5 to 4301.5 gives 6.17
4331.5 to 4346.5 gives 5.06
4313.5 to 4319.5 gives 6.26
